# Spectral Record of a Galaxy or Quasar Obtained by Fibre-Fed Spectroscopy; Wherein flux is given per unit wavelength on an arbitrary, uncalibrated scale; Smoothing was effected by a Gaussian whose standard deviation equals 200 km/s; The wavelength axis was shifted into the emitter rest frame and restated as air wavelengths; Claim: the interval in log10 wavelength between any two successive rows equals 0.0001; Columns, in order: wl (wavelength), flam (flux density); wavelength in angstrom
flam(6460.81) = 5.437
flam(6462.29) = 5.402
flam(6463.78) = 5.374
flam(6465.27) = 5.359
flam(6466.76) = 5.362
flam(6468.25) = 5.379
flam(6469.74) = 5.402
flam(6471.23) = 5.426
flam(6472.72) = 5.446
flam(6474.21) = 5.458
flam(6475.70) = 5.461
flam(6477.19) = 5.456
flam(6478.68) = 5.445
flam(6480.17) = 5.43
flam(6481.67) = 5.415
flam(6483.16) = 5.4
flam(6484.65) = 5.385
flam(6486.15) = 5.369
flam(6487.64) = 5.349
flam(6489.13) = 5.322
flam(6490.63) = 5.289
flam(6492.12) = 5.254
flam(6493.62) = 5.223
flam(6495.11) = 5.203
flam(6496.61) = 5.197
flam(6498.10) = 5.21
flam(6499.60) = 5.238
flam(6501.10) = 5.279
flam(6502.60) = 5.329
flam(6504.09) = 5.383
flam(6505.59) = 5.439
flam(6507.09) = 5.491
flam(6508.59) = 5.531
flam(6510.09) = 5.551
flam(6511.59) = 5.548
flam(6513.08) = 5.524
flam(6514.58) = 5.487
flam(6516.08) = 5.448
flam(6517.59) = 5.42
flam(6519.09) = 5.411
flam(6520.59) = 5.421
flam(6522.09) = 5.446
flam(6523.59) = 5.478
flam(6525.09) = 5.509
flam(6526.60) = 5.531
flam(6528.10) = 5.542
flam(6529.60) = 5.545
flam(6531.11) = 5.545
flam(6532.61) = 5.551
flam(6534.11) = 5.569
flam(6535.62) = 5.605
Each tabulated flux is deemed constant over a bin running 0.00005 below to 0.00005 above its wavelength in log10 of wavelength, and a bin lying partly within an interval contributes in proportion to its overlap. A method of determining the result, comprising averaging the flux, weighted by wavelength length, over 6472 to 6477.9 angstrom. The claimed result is 5.46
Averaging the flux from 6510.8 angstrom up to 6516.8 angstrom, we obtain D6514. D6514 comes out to 5.51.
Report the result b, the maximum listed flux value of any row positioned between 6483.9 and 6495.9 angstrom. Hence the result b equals 5.385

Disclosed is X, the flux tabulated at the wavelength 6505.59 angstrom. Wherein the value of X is 5.439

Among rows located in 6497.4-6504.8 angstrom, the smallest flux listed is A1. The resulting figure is 5.21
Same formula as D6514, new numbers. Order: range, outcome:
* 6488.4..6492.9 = 5.28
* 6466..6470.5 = 5.38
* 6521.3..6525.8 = 5.48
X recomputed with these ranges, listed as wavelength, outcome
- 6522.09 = 5.446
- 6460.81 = 5.437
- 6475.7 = 5.461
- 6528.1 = 5.542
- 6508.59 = 5.531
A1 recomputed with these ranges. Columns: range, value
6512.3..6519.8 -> 5.411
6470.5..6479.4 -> 5.426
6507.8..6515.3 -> 5.487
